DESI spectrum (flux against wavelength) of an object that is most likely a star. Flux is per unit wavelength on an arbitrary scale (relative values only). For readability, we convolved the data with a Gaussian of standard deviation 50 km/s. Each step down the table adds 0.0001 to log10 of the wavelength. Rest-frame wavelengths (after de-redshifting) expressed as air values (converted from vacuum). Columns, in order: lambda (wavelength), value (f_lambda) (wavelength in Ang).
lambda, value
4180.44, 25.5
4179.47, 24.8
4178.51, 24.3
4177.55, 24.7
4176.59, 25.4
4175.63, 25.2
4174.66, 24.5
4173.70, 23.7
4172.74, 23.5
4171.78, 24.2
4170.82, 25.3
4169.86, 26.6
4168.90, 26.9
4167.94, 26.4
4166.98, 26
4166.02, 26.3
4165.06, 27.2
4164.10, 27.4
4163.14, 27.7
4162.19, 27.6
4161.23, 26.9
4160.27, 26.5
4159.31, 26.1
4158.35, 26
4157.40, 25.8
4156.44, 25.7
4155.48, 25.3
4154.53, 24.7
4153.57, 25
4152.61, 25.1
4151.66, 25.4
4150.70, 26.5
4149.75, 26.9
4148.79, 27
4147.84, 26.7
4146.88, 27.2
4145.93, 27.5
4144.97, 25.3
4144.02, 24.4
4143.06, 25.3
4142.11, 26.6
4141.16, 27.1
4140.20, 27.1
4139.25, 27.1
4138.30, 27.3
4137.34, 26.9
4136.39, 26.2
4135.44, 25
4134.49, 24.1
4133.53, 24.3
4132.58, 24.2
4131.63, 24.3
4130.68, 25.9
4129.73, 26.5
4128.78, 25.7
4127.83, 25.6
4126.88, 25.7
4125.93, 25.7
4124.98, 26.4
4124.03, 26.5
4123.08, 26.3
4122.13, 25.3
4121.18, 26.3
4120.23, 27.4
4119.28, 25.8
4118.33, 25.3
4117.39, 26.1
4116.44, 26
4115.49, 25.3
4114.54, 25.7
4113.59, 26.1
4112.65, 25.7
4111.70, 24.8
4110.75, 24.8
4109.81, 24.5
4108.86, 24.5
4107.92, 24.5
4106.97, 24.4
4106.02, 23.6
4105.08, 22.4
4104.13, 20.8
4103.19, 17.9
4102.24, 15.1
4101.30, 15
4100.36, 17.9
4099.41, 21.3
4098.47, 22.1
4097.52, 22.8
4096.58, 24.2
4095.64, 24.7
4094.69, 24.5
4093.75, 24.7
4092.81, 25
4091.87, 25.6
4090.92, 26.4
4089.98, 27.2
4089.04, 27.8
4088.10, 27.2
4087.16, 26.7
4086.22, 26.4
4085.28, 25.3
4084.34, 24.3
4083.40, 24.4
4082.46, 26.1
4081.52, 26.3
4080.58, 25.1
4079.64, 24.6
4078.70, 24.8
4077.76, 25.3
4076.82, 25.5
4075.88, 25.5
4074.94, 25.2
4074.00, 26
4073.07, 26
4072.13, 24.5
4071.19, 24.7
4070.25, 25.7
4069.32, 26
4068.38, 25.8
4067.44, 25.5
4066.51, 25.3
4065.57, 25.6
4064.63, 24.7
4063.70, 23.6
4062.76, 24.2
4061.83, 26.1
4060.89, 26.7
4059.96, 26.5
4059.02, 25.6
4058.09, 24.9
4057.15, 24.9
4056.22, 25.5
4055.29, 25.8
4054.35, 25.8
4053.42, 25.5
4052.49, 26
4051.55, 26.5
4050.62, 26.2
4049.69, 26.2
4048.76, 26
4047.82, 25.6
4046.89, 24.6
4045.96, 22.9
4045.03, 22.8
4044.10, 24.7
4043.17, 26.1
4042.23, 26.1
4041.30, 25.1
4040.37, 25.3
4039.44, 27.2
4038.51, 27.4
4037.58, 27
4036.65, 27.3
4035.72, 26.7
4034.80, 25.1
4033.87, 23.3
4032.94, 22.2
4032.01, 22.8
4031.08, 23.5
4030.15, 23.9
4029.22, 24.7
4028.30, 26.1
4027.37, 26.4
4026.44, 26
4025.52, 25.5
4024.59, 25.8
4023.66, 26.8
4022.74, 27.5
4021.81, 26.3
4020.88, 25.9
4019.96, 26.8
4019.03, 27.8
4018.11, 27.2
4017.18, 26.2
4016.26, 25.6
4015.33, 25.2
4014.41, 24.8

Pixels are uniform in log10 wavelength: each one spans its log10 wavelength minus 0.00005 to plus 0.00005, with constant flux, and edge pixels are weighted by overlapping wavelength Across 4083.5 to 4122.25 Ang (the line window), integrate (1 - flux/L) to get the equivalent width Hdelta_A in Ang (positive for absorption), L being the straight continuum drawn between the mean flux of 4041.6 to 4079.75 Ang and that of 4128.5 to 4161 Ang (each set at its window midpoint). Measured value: 2.2 Ang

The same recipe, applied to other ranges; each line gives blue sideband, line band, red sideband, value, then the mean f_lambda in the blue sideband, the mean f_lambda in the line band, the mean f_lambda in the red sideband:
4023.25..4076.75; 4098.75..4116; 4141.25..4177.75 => 2.2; 25.4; 22.5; 25.9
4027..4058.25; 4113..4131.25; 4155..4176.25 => -0.2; 25.3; 26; 25.9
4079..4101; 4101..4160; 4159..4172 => 1.3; 24.7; 25.2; 26.6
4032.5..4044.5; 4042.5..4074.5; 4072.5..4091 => 0.4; 25.7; 25.4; 25.8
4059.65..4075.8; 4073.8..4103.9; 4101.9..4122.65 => 1.0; 25.4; 24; 24.3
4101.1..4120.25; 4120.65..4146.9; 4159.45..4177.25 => -1.4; 23.6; 25.9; 25.9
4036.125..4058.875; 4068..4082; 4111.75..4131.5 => 0.2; 25.6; 25.4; 25.9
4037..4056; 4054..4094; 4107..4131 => 0.1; 25.6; 25.6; 25.7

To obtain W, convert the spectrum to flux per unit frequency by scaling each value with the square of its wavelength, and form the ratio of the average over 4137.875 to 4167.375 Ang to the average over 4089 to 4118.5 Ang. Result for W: 1.14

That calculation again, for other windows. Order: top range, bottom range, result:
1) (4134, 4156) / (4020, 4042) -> 1.08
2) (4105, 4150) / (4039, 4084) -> 1.05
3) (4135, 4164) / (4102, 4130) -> 1.08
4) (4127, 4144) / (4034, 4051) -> 1.05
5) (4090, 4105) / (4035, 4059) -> 0.88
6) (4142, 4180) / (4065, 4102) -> 1.08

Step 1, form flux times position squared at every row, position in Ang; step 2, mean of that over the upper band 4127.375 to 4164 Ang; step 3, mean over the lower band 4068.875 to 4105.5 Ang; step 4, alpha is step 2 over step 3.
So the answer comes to 1.11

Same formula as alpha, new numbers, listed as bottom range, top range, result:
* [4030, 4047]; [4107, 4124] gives 1.06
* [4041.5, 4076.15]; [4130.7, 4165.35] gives 1.07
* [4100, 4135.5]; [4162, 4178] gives 1.09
